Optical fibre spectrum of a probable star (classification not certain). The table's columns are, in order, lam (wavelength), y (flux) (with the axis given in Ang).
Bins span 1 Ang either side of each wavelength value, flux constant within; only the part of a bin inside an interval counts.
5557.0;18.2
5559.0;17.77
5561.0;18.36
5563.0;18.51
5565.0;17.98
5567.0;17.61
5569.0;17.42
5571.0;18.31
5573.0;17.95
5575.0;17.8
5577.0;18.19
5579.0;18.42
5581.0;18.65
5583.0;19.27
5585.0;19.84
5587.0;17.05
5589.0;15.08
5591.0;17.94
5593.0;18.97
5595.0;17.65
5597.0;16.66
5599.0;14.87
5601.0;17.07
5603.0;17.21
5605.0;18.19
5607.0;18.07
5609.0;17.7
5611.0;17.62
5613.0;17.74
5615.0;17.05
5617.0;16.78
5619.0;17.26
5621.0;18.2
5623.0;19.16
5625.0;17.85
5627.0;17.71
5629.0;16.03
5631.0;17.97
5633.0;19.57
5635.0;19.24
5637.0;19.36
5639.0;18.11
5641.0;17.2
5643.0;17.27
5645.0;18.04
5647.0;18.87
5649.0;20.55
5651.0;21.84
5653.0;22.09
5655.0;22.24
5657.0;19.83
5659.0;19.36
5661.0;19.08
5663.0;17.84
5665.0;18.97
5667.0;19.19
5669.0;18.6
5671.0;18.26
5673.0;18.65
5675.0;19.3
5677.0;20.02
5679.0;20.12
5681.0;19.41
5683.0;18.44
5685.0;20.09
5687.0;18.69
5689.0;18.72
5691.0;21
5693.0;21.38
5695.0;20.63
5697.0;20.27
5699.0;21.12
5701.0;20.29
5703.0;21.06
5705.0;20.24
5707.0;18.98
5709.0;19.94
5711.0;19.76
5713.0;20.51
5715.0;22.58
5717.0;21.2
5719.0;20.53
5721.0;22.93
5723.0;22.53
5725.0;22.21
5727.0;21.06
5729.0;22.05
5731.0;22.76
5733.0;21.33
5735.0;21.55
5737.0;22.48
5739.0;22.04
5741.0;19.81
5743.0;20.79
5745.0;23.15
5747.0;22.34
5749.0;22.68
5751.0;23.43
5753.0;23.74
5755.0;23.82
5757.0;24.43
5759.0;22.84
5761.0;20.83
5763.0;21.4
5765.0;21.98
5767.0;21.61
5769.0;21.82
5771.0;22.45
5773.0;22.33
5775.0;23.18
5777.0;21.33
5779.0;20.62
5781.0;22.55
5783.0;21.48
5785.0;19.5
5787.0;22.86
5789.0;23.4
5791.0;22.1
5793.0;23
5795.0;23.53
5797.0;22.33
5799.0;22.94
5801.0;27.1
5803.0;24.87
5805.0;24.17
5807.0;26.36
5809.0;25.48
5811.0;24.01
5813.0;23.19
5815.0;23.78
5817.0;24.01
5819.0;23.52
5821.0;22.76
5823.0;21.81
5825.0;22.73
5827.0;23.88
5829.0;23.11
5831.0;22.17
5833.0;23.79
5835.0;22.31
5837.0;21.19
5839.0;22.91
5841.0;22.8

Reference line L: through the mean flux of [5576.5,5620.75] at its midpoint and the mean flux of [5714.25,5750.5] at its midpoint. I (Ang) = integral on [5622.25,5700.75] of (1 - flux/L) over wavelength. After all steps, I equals 1.3 Ang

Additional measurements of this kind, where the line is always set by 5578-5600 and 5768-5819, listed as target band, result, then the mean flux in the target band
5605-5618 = 0.51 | 17.5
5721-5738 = -0.49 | 22.1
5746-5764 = -0.59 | 22.8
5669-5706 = 0.87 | 19.8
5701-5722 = 0.20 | 20.8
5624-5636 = 0.45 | 18.1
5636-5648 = 0.60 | 18.1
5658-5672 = 0.67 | 18.8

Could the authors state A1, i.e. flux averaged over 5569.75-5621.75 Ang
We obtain 17.7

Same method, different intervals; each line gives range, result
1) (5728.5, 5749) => 21.9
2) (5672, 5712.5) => 19.9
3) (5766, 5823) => 23.1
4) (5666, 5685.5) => 19.2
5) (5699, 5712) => 20.1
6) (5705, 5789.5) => 21.8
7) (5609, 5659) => 18.6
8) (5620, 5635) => 18.1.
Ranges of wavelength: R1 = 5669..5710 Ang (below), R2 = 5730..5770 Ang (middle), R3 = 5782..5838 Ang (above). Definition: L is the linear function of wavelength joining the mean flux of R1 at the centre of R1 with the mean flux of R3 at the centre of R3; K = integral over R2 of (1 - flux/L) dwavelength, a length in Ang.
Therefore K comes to -1.31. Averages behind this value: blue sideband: 19.8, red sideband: 23.3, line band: 22.2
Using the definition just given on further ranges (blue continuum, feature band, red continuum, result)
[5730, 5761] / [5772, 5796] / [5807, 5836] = 0.82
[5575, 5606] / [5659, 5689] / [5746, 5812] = 1.43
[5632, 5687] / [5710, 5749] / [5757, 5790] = -1.40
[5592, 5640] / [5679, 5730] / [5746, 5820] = -0.18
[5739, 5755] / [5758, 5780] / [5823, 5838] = 0.58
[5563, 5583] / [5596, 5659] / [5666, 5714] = 1.96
